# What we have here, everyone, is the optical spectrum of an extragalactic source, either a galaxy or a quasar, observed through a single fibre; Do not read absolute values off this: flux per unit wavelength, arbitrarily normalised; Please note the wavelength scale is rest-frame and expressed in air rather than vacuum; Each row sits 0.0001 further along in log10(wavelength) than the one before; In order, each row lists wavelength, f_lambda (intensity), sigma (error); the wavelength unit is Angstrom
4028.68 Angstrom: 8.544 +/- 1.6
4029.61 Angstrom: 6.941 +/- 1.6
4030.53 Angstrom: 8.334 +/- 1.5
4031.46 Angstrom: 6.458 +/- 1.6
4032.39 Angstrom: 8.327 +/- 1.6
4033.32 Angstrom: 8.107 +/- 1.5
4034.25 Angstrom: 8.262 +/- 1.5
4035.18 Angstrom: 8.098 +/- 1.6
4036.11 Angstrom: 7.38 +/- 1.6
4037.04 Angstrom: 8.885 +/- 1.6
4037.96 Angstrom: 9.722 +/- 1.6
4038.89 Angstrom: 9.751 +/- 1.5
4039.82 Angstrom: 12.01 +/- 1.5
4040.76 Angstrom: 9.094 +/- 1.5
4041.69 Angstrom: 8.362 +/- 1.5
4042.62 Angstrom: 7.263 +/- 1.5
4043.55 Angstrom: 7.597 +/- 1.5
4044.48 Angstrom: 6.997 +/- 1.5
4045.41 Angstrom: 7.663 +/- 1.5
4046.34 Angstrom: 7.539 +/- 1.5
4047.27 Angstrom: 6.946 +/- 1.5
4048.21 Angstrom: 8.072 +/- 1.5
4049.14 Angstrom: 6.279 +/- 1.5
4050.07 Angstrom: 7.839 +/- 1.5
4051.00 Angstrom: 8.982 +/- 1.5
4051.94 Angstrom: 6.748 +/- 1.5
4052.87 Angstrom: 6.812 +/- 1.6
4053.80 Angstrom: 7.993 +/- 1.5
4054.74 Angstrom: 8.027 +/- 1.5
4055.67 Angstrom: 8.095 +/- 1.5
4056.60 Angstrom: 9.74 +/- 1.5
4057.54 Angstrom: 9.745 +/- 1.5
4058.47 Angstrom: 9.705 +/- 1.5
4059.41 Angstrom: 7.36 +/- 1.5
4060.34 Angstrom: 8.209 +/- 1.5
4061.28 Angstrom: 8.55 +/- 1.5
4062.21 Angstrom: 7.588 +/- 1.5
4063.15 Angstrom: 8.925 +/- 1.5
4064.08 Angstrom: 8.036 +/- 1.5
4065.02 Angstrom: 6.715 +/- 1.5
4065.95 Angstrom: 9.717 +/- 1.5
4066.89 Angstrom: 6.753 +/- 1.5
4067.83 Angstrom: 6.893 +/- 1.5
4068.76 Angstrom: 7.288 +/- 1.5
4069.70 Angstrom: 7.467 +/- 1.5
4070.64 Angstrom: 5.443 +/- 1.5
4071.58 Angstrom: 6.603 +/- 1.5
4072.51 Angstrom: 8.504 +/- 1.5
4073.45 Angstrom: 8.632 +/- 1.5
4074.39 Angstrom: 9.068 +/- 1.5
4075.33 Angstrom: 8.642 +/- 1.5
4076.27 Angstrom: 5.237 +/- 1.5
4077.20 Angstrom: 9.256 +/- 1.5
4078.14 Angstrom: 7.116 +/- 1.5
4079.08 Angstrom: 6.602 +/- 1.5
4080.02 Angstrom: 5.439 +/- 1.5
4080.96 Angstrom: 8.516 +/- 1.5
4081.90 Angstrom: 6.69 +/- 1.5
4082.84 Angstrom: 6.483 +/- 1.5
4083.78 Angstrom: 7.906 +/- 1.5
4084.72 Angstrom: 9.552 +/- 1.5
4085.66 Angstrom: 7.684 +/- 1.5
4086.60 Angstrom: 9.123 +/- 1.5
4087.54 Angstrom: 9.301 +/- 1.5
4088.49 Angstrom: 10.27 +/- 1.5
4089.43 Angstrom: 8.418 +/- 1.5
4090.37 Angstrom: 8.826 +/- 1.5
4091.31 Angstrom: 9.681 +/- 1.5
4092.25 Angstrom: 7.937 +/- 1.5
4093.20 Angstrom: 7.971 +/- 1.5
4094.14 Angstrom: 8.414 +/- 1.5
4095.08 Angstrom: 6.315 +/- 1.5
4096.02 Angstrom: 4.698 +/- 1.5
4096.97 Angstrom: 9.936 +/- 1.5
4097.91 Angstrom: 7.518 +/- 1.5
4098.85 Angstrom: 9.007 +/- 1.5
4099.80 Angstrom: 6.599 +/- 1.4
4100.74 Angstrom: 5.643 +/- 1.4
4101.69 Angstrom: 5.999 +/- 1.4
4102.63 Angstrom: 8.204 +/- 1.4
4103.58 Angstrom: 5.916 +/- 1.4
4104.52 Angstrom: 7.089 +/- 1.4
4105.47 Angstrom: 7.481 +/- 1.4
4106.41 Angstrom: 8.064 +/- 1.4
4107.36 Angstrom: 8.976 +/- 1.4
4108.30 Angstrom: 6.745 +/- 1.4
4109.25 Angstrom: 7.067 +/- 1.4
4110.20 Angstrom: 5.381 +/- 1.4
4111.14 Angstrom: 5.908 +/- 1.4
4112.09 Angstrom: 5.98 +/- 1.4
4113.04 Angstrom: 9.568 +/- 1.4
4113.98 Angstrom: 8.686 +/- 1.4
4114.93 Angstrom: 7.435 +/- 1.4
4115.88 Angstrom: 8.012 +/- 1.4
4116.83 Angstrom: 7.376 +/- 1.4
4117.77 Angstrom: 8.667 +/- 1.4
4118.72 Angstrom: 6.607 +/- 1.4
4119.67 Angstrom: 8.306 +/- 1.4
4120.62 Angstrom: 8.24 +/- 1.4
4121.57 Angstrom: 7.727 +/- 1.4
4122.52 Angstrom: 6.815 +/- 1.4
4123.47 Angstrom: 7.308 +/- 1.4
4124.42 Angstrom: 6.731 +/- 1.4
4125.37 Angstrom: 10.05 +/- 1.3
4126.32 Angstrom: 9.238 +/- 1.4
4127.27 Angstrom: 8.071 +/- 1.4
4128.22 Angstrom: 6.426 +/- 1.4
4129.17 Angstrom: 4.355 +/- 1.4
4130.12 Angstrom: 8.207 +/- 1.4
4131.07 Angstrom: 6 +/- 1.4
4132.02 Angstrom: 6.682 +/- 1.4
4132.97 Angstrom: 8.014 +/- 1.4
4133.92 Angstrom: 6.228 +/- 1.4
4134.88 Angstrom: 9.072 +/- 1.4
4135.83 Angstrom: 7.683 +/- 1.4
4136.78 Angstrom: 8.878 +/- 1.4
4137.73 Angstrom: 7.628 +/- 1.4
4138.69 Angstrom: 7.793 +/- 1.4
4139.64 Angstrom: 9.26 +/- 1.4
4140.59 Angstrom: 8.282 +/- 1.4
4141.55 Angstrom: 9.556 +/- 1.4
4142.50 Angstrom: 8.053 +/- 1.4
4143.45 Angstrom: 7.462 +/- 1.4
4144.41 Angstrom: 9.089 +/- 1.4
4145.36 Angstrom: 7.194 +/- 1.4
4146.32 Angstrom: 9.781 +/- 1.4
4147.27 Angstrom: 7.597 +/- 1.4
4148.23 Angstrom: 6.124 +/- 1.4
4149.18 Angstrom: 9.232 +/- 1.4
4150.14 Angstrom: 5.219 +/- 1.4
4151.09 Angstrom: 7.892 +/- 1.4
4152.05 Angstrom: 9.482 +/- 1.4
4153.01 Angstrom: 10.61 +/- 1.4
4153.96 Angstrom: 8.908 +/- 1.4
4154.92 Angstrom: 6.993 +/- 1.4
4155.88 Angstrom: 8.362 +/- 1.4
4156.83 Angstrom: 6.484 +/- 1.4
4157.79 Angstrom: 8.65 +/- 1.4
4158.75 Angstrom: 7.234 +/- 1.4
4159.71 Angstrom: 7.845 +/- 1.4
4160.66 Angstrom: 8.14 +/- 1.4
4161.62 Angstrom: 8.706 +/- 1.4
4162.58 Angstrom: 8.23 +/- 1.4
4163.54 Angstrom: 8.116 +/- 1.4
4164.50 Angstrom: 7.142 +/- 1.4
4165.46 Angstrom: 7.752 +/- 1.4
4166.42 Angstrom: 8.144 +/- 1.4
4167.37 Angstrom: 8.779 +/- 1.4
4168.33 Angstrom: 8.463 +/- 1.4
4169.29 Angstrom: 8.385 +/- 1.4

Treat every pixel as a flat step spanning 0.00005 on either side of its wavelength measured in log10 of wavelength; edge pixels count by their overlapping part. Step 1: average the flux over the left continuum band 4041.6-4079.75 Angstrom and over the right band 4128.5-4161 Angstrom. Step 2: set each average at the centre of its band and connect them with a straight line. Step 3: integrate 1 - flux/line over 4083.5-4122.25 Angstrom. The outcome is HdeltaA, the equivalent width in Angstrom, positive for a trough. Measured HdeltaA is 0.31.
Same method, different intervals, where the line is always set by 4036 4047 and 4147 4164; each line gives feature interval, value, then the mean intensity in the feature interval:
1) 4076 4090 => 0.76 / 7.89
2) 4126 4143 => 0.75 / 7.74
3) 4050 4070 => 0.91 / 8.06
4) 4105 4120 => 1.26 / 7.51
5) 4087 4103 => 0.69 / 7.93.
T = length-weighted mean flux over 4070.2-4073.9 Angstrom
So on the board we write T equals 7.31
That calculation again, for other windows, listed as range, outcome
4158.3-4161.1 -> 7.75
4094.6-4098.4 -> 7.14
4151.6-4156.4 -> 8.85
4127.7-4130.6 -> 6.36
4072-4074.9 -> 8.7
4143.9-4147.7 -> 8.41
